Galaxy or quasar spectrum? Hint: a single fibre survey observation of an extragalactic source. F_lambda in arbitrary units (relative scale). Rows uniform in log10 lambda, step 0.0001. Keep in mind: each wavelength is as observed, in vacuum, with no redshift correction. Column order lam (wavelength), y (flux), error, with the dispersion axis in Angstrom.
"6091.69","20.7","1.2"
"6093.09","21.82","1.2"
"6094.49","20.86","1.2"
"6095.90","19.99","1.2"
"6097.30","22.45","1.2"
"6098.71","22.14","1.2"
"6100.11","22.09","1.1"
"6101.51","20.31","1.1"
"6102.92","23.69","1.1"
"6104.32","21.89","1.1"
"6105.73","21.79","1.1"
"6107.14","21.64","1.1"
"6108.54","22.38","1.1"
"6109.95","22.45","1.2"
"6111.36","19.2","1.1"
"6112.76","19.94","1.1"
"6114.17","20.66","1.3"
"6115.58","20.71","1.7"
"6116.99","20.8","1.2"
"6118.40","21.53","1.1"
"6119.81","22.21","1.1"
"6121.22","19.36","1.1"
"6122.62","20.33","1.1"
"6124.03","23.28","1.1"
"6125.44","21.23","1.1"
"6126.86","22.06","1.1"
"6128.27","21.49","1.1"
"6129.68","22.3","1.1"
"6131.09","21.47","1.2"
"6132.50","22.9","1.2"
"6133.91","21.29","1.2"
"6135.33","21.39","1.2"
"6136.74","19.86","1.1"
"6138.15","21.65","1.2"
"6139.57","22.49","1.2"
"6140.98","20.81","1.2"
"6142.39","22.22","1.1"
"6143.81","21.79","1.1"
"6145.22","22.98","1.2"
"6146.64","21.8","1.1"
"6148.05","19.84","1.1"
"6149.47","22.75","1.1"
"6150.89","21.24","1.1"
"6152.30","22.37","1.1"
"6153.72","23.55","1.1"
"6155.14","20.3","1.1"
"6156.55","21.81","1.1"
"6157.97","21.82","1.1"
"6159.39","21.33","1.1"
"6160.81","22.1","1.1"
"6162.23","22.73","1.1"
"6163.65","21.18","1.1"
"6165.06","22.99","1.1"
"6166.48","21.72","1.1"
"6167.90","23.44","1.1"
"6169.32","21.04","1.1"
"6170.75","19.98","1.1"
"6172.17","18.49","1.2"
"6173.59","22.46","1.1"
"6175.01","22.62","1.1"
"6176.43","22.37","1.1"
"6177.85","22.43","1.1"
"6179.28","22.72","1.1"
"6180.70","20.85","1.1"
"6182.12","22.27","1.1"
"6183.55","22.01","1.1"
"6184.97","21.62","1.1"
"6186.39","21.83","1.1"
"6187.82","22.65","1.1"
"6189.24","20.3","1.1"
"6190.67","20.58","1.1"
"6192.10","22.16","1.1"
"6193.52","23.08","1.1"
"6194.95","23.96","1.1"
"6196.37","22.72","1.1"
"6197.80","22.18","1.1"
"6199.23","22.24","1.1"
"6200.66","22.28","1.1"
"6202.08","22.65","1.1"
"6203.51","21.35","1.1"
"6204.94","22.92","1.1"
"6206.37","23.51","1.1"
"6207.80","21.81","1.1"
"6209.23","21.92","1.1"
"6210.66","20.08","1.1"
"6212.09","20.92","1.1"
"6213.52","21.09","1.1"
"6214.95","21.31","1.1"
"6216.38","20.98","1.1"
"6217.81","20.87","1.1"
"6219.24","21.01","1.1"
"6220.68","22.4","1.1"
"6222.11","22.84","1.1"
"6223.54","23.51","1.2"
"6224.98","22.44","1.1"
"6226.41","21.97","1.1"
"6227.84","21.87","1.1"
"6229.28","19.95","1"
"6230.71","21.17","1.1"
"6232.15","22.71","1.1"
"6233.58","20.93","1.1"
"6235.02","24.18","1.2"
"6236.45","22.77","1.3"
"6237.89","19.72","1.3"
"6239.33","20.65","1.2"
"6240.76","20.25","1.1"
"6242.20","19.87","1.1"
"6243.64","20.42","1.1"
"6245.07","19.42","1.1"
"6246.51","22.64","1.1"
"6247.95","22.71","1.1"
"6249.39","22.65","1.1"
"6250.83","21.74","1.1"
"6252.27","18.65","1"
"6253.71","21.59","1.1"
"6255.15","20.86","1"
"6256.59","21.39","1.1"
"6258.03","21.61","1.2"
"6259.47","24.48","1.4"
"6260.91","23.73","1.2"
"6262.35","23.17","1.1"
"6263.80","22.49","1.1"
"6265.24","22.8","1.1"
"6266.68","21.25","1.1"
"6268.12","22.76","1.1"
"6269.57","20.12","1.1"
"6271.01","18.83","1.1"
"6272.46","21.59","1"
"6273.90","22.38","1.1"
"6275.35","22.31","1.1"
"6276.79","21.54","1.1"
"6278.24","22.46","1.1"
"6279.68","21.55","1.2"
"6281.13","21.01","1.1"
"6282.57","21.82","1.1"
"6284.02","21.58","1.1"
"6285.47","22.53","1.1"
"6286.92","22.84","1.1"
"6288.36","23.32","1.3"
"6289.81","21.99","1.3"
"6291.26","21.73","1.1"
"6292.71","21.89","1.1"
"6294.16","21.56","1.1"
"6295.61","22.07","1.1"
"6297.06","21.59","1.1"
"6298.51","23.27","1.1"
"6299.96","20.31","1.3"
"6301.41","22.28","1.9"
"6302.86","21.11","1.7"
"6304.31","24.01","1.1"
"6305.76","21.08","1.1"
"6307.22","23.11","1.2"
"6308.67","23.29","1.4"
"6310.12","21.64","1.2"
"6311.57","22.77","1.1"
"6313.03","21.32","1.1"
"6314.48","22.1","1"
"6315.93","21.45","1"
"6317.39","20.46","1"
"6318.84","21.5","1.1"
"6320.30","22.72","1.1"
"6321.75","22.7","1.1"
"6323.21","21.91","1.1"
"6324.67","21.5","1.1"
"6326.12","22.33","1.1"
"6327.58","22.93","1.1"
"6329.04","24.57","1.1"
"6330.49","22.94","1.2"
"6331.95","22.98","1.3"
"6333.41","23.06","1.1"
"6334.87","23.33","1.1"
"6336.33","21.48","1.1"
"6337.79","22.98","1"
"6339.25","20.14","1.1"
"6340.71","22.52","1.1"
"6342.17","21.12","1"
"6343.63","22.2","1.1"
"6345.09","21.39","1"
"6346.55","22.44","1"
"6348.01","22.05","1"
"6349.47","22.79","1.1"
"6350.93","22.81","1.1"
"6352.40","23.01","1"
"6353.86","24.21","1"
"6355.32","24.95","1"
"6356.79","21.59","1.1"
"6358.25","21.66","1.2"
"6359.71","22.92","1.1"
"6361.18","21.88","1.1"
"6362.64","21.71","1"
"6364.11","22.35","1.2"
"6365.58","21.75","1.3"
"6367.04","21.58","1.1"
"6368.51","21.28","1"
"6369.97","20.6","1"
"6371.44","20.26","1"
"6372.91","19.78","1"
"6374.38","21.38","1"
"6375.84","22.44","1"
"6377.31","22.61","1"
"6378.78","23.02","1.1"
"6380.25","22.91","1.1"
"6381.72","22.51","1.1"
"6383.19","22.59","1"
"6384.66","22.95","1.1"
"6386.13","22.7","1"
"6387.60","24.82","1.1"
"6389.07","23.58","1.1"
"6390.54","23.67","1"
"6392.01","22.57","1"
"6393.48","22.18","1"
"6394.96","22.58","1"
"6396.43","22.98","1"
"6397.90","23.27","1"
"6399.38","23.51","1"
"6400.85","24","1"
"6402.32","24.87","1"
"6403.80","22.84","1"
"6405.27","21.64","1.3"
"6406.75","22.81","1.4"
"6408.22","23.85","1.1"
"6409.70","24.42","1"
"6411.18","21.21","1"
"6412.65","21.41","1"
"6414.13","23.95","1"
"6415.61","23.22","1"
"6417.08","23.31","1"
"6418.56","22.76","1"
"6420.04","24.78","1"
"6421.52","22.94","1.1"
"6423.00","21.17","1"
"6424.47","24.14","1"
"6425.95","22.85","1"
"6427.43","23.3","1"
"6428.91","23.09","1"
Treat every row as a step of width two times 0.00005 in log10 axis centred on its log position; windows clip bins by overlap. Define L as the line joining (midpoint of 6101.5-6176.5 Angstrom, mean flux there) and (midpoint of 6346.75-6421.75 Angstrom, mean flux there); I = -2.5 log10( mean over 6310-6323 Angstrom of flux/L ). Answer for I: 0.03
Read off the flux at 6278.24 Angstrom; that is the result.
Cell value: 22.46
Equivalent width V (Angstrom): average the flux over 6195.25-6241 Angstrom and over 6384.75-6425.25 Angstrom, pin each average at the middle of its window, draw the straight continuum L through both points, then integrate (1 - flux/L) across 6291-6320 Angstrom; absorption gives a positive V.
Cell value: 0.7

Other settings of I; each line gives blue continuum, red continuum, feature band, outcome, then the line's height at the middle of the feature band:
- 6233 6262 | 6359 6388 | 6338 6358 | -0.022 mag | 22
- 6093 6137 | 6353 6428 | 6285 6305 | 0.005 mag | 22.3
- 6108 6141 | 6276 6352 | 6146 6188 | -0.014 mag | 21.5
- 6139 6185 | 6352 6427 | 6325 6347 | 0.004 mag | 22.5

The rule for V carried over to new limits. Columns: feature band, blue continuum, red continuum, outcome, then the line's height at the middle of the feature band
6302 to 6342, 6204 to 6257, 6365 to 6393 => -0.5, 22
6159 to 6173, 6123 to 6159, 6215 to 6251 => 0.1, 21.7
